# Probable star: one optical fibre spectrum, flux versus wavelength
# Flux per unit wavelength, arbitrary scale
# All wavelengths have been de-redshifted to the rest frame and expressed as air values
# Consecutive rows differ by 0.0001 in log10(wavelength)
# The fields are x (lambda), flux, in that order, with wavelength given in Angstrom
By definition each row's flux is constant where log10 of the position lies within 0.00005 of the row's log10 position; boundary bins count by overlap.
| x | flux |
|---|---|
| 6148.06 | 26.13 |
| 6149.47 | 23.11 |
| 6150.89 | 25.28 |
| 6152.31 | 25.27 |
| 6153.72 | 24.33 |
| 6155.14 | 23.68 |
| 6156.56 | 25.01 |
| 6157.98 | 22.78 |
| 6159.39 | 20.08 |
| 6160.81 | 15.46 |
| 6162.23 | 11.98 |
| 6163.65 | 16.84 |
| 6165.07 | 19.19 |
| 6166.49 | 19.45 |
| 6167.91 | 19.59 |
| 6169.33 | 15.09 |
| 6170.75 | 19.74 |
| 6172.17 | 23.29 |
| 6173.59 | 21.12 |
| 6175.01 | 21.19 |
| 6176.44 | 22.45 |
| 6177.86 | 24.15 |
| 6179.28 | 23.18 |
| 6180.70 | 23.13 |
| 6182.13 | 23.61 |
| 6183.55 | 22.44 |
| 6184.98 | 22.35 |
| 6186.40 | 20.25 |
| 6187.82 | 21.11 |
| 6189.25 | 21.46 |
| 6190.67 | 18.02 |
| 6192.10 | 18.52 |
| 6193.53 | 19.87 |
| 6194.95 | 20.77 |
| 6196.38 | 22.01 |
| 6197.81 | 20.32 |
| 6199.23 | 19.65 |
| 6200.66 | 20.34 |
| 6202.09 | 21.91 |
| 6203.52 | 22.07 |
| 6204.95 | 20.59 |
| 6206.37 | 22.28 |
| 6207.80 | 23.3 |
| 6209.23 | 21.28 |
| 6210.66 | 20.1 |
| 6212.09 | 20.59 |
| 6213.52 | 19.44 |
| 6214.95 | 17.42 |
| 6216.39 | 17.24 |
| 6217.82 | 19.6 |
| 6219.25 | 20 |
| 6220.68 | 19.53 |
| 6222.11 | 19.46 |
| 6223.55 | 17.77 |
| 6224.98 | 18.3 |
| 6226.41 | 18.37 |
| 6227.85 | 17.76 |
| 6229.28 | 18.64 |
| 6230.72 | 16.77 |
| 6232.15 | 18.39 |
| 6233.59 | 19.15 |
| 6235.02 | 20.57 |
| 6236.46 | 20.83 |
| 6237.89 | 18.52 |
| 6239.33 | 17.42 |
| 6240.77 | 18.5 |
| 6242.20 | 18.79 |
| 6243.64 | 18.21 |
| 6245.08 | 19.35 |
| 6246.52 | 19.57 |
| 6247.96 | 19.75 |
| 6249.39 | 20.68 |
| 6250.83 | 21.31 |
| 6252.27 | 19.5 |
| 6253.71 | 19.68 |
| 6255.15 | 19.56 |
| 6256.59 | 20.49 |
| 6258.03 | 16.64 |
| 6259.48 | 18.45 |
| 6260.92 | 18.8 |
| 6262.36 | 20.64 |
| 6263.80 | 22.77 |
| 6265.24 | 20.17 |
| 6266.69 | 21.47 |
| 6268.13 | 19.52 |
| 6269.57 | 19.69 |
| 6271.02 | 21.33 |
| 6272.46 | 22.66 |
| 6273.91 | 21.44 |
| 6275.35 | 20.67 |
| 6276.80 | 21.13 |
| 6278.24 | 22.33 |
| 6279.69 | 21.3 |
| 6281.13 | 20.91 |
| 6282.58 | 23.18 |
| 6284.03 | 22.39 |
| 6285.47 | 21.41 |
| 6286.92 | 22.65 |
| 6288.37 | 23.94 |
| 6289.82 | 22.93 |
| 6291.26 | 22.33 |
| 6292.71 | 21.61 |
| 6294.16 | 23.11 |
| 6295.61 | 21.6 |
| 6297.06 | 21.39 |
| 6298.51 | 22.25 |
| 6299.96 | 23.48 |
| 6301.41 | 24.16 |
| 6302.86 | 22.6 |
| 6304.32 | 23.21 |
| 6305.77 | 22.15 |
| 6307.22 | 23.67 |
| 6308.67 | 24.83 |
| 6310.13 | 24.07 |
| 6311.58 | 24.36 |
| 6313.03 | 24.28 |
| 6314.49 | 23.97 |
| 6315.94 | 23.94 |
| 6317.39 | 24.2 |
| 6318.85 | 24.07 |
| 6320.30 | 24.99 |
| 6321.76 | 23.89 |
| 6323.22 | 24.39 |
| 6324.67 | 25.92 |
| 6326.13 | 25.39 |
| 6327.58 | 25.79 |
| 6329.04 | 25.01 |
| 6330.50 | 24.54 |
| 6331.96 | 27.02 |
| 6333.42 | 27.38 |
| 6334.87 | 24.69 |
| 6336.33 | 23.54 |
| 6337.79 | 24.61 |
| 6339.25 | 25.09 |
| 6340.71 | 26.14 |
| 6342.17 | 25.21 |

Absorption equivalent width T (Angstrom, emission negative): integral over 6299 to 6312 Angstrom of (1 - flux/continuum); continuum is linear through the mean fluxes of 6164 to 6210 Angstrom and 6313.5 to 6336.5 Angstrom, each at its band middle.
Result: 0.4 Angstrom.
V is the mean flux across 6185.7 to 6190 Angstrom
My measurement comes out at 20.9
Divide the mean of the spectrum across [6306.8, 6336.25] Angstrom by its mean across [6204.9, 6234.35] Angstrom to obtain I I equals 1.28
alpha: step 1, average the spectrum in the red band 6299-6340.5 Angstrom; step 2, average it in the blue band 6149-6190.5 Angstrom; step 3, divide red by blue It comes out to 1.2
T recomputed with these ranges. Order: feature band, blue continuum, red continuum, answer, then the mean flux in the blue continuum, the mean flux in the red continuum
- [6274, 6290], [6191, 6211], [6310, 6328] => 1.0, 20.9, 24.6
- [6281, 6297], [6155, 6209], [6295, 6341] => 0.8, 20.7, 24.3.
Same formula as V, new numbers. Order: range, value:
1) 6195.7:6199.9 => 20.7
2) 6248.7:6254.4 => 20.3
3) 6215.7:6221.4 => 19.1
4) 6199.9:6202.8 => 21.1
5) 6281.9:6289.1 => 22.7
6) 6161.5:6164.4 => 14.5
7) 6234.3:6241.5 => 19.2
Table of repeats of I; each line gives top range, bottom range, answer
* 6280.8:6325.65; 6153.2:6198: 1.13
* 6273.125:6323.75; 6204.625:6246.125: 1.19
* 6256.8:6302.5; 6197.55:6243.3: 1.10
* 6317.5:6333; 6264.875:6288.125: 1.17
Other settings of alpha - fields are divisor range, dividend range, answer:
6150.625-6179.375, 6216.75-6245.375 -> 0.90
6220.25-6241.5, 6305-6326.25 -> 1.30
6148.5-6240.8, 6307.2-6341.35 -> 1.22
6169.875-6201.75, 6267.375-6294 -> 1.02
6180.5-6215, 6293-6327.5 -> 1.13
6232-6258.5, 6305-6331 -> 1.26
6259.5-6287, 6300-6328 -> 1.14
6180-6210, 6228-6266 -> 0.91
